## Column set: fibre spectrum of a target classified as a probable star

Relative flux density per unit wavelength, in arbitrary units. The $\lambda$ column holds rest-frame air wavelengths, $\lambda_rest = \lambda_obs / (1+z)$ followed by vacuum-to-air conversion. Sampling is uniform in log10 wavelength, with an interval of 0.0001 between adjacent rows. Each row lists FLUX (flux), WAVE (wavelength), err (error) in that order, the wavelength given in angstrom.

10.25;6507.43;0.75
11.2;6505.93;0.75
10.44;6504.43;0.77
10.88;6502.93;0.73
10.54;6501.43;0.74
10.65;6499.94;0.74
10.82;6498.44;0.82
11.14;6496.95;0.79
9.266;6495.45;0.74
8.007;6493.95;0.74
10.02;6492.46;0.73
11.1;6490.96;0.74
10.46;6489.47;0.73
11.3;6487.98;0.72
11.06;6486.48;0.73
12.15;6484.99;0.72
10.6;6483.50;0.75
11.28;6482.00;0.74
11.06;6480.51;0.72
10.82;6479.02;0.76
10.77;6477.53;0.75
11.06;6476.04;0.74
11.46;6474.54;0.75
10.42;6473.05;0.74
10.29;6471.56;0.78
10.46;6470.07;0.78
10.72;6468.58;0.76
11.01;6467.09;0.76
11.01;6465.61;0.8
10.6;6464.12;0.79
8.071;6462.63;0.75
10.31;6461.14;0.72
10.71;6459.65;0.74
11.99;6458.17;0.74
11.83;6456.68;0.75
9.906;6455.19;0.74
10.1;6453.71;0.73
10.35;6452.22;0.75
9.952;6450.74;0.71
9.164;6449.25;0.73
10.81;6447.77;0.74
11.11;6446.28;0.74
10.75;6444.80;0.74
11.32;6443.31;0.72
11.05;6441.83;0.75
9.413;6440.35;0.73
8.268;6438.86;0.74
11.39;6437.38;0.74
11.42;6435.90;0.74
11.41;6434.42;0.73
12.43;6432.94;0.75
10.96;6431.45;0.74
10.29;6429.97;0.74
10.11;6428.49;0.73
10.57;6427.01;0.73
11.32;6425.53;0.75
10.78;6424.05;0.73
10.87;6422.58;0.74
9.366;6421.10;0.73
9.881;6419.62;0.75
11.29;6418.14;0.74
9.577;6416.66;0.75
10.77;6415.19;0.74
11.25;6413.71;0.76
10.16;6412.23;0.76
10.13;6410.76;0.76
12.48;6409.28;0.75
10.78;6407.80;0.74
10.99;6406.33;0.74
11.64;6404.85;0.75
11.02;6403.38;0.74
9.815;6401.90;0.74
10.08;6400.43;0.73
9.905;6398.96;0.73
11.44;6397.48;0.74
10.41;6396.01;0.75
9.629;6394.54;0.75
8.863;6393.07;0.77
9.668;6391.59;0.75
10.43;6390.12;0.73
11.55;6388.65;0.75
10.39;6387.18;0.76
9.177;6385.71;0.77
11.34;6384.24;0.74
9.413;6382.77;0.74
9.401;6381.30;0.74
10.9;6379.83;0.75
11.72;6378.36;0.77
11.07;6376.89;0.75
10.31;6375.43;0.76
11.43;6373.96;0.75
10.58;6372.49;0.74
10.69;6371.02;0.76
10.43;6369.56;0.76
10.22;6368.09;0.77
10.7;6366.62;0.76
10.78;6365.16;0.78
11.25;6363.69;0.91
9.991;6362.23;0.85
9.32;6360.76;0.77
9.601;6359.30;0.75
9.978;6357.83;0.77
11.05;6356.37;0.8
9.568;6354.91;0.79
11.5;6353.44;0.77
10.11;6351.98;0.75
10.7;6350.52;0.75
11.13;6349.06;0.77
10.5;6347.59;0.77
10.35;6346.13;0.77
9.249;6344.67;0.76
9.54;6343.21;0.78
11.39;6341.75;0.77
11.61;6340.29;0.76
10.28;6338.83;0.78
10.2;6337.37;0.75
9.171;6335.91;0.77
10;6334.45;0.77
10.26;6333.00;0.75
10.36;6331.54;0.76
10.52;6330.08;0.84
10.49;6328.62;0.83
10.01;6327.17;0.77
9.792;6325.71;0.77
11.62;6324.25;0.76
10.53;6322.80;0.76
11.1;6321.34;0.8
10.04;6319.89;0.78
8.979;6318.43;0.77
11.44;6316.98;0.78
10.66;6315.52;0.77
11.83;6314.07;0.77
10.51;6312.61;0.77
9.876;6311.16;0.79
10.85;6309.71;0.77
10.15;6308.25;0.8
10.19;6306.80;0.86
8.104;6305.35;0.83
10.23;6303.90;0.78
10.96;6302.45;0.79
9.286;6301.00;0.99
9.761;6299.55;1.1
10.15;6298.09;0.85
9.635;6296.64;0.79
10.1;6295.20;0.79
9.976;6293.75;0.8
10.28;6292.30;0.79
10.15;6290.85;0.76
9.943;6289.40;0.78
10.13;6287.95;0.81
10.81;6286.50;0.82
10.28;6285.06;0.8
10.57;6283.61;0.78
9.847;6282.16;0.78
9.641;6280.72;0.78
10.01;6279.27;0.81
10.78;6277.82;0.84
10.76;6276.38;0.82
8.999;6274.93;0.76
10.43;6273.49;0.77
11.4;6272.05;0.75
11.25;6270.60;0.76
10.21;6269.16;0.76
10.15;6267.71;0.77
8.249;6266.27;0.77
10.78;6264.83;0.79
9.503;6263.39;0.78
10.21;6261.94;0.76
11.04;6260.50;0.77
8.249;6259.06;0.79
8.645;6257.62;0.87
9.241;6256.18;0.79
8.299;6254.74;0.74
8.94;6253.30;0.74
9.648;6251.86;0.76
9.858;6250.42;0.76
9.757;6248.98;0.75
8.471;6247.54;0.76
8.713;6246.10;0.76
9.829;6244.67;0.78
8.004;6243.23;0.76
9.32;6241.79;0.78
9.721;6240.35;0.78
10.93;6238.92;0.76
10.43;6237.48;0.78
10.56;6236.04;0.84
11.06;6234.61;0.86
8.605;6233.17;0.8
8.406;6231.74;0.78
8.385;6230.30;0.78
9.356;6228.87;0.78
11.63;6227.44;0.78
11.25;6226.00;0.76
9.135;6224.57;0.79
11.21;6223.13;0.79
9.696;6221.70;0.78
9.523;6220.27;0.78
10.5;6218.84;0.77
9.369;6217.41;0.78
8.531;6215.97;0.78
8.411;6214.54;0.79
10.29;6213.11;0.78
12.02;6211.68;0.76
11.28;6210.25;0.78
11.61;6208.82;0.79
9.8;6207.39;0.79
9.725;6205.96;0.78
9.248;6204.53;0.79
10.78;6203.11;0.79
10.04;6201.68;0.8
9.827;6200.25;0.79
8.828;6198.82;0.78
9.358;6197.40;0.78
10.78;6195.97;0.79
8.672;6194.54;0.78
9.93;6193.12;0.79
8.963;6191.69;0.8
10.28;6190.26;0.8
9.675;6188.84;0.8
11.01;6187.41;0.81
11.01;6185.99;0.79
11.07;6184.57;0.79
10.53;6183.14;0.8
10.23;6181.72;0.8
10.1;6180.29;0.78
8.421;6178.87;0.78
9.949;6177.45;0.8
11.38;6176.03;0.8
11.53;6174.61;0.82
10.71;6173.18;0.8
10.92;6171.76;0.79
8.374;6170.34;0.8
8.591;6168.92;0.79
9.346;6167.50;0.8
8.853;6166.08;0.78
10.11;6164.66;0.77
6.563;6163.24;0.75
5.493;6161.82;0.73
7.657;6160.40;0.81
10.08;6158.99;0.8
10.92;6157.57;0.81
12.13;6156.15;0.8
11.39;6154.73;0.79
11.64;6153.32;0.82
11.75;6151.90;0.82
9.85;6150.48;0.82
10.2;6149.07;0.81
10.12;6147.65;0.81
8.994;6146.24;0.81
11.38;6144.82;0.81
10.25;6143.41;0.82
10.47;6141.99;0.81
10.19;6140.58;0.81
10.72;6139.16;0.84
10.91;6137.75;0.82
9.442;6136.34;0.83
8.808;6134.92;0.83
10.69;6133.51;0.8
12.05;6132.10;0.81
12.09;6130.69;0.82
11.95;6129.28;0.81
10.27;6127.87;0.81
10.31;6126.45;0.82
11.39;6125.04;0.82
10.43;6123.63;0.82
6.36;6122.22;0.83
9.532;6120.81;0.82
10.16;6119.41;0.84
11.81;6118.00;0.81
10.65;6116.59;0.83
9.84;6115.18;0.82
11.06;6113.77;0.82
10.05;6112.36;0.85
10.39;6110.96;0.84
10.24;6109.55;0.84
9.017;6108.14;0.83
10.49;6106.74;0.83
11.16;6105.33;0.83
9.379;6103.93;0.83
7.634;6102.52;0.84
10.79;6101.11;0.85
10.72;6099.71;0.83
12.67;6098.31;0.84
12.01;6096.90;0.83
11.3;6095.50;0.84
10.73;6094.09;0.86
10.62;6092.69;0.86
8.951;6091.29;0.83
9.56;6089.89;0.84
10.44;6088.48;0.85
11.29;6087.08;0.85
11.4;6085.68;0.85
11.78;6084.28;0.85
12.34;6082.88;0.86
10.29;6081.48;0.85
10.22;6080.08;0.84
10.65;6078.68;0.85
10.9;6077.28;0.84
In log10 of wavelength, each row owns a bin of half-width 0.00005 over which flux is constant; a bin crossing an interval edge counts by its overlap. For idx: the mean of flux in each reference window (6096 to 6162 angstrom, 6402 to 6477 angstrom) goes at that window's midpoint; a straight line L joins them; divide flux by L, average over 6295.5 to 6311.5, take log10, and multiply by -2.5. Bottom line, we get 0.06 mag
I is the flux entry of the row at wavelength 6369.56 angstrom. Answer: 10.43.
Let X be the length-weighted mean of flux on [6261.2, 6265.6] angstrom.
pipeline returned 10.1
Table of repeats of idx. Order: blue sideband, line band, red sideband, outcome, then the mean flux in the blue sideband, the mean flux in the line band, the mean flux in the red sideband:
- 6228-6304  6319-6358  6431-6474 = -0.03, 9.81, 10.4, 10.6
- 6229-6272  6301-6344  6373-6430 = -0.04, 9.56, 10.4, 10.5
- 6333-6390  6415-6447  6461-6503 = -0.01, 10.4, 10.7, 10.6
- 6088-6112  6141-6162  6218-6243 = -0.01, 10.4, 10.3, 9.94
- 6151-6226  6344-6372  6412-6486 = 0.00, 9.96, 10.4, 10.7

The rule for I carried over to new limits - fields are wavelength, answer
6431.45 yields 10.96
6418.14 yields 11.29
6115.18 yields 9.84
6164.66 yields 10.11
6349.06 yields 11.13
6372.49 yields 10.58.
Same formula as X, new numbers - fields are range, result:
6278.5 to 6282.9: 9.83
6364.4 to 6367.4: 10.7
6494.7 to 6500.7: 10.5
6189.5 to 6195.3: 9.47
